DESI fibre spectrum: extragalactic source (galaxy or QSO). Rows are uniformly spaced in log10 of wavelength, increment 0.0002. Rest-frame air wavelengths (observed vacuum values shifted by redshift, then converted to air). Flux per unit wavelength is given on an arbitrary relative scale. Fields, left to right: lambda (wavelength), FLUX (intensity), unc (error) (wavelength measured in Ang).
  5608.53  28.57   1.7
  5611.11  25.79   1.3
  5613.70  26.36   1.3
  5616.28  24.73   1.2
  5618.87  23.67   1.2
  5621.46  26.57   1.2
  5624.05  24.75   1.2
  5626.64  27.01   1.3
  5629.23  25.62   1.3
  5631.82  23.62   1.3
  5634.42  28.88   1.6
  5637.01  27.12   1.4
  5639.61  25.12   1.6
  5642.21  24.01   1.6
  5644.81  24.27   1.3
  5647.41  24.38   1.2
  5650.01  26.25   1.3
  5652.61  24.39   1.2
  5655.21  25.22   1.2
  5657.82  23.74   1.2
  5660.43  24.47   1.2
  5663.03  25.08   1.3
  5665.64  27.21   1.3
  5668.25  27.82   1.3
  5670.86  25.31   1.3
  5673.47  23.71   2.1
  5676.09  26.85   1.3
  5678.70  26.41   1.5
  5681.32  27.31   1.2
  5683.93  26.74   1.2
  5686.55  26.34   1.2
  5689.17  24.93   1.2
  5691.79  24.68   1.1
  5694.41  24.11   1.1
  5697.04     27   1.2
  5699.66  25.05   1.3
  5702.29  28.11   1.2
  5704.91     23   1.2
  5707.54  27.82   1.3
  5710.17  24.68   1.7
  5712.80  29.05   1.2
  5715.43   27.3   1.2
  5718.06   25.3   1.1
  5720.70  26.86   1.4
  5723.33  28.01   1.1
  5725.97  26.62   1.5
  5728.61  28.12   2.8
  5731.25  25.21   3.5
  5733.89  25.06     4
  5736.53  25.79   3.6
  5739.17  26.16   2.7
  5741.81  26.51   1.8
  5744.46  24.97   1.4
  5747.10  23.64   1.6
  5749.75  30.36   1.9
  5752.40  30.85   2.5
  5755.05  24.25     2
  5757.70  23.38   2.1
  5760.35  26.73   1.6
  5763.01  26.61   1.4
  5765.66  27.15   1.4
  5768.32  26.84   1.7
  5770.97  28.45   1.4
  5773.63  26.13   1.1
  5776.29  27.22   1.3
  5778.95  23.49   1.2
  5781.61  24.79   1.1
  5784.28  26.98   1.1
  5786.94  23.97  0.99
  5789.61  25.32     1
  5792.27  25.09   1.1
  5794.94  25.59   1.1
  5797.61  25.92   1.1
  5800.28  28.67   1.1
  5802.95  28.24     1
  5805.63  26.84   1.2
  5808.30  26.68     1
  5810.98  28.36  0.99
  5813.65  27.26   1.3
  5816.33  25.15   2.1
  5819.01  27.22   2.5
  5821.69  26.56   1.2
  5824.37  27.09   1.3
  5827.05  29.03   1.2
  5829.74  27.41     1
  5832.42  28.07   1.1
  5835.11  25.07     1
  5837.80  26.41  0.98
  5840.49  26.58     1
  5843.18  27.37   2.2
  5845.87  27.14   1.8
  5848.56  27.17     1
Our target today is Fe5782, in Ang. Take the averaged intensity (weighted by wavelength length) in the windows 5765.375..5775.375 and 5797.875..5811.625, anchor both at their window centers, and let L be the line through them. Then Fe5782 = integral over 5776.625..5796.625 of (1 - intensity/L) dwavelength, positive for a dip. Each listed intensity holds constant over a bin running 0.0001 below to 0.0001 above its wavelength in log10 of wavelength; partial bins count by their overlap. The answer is 1.6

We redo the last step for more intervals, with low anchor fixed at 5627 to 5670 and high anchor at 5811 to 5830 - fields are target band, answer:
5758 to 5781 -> 0.3 Ang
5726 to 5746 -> 0.3 Ang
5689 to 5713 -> 0.2 Ang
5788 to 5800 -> 0.5 Ang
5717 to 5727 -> -0.2 Ang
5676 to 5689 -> -0.4 Ang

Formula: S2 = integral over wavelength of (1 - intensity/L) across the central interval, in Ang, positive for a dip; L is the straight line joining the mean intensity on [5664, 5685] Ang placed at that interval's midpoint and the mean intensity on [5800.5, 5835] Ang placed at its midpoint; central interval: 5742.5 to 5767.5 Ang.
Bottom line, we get 0.42 Ang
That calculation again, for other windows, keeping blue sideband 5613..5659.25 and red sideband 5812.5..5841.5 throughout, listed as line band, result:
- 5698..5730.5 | -0.86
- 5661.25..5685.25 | -0.59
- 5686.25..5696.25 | 0.30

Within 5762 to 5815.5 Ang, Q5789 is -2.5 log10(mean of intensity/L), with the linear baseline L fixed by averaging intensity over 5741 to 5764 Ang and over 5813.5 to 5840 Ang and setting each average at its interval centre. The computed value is 0.006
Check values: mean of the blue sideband 26.4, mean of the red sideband 26.9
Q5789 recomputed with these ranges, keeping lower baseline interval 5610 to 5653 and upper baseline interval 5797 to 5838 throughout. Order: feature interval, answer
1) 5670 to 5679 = 0.02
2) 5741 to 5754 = -0.03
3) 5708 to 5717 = -0.03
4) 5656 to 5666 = 0.03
